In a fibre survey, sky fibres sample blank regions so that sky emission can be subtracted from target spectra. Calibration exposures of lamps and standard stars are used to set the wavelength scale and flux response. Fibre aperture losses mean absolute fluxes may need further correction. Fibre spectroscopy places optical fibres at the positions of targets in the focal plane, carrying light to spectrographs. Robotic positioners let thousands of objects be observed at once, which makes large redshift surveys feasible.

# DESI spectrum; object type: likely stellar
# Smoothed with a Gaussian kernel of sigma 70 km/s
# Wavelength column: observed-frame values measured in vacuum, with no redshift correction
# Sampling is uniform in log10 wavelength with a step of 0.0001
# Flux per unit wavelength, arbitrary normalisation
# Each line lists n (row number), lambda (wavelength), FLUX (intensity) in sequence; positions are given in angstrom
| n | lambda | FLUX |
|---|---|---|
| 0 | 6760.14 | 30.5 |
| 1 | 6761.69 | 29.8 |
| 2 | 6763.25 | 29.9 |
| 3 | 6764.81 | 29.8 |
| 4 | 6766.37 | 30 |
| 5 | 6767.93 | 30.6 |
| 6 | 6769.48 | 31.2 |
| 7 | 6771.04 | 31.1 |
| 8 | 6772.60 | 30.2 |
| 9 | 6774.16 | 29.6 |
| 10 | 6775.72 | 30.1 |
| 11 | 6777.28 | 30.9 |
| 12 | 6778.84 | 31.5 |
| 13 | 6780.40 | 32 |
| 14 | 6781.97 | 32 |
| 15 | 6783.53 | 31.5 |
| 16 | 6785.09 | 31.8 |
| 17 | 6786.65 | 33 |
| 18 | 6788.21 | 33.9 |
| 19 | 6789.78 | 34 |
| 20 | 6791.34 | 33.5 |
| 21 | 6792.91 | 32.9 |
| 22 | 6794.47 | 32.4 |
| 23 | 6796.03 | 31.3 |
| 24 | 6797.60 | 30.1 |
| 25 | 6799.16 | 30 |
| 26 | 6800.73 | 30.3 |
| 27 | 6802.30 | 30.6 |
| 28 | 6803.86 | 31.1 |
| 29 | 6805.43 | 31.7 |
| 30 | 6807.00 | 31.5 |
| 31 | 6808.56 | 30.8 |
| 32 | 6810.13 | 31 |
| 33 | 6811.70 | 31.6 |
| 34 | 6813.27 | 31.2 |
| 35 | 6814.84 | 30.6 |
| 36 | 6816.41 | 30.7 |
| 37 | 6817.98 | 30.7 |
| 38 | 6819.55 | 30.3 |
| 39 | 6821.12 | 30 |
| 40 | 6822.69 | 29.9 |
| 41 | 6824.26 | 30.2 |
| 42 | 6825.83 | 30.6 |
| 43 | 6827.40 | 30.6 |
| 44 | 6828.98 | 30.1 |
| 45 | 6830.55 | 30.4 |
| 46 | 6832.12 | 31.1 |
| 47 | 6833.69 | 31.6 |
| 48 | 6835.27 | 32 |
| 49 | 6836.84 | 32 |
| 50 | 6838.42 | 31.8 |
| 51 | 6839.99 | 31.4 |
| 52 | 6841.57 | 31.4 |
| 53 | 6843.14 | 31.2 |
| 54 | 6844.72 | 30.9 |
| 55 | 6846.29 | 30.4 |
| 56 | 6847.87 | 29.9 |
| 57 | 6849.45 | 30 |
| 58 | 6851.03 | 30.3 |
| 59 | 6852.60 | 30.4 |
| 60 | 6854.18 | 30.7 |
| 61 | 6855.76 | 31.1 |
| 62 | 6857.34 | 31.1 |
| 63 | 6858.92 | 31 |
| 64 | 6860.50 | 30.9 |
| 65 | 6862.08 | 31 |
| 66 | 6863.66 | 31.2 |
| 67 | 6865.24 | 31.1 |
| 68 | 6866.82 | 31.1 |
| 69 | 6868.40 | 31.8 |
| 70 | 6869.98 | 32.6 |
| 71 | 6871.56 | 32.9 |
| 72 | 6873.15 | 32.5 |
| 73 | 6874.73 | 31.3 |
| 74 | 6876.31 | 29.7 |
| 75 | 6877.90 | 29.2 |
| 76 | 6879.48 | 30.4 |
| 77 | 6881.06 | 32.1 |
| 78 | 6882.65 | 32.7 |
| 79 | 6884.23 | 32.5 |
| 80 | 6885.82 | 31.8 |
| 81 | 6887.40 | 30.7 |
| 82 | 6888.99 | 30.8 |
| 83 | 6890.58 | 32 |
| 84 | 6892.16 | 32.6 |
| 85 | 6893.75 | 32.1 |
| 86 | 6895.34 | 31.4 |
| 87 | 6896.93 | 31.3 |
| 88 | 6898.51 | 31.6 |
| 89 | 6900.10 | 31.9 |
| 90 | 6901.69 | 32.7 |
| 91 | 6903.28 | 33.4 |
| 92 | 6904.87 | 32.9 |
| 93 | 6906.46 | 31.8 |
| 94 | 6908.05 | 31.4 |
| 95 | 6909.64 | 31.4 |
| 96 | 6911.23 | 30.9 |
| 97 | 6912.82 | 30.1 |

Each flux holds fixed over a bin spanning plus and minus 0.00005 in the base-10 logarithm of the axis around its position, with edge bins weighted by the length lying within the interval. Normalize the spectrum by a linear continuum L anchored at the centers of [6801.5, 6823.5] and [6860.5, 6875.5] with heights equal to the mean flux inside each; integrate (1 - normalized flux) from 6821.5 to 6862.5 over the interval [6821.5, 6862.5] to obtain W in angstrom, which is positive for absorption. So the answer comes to 0.6 angstrom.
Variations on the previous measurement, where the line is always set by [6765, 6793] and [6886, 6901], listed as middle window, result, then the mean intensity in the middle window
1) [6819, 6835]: 0.5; 30.5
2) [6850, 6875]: 0.2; 31.3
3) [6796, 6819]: 0.5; 30.9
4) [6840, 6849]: 0.2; 30.8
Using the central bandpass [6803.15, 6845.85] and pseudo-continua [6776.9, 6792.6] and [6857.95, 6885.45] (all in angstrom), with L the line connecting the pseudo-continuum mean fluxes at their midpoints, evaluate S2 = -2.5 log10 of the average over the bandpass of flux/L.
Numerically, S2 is 0.035 mag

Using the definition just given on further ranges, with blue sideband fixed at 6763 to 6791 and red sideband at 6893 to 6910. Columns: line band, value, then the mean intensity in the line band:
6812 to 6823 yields 0.04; 30.6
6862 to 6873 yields 0.00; 31.8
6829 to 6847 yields 0.01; 31.3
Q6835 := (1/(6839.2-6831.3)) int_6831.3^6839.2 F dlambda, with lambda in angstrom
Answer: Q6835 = 31.7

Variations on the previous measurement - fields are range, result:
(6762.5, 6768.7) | 30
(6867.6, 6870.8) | 32.3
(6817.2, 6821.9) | 30.3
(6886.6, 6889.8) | 30.7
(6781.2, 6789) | 32.5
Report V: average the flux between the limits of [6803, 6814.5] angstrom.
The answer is 31.2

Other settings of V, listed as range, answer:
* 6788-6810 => 31.6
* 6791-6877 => 31.1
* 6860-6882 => 31.3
